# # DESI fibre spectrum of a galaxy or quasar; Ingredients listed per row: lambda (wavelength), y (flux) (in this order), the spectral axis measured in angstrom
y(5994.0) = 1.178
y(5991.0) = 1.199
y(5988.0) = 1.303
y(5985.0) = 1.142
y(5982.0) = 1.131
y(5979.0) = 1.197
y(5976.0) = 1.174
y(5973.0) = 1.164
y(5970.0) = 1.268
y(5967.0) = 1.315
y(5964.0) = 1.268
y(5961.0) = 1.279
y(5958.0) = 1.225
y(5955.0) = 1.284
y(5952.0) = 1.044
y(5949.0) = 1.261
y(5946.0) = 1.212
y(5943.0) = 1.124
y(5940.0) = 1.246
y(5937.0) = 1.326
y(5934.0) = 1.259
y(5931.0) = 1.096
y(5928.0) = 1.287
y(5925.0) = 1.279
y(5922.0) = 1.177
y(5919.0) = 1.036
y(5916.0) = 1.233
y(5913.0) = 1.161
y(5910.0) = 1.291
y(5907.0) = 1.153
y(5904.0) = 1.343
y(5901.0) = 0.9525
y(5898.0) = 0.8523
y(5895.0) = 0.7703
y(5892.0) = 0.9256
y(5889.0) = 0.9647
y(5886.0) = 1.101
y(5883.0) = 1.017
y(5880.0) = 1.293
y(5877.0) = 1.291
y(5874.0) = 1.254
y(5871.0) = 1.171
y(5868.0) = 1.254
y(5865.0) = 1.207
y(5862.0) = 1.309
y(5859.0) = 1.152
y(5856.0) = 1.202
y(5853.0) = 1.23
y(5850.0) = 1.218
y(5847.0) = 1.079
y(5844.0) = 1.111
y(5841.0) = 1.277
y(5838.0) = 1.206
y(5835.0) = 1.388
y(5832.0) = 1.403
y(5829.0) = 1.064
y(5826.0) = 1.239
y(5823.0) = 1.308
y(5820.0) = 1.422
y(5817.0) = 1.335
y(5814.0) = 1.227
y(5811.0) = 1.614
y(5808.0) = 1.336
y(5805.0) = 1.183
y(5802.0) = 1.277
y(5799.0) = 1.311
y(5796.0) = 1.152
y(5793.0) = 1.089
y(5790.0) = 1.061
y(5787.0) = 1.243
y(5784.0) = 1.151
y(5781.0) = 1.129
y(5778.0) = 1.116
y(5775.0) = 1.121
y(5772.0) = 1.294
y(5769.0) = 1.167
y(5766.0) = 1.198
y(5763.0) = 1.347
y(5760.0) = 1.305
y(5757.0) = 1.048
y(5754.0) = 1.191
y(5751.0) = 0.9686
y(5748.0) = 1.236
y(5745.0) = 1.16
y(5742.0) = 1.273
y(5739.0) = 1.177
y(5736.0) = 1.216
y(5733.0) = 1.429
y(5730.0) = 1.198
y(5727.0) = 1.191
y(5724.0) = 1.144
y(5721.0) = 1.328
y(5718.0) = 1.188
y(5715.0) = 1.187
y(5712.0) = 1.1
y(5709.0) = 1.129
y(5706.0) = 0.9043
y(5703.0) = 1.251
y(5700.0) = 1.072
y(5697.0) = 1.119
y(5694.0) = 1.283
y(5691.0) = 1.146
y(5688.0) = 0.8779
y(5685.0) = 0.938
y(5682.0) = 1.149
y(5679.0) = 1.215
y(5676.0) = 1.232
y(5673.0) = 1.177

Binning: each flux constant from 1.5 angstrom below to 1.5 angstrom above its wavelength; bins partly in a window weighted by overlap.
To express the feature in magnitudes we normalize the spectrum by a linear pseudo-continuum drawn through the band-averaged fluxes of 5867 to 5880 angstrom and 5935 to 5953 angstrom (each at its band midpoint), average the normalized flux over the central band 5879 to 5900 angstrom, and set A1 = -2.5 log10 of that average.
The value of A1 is 0.254 mag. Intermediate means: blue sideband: 1.25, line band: 0.981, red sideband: 1.21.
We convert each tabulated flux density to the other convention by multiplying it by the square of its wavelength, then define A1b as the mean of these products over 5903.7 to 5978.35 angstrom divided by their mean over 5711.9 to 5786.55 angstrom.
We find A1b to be 1.09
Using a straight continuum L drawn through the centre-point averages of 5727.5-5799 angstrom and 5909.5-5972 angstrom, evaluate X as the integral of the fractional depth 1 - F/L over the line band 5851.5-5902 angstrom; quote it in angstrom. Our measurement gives 3.9 angstrom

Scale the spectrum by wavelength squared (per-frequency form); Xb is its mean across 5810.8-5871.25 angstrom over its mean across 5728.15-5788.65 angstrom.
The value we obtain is 1.08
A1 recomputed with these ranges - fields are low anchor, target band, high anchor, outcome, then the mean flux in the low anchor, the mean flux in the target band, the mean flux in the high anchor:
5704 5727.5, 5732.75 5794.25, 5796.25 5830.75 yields 0.03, 1.15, 1.18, 1.3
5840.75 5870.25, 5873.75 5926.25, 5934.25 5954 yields 0.09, 1.2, 1.11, 1.21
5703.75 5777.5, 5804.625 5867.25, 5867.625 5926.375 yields -0.10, 1.19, 1.26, 1.12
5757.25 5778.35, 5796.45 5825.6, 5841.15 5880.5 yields -0.09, 1.22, 1.32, 1.21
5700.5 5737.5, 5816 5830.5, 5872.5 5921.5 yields -0.12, 1.19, 1.27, 1.1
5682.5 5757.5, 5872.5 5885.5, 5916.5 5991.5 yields -0.01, 1.15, 1.21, 1.21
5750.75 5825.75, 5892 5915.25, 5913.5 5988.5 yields 0.14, 1.23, 1.07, 1.21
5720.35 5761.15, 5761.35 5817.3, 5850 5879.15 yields -0.01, 1.2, 1.23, 1.23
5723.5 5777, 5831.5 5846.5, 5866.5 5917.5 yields -0.09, 1.2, 1.26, 1.12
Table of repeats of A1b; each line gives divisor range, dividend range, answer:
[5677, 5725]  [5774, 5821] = 1.13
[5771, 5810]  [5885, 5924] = 0.94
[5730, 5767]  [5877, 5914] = 0.93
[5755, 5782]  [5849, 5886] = 1.05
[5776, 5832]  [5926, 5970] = 1.04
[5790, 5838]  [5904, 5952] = 0.98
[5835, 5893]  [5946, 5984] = 1.07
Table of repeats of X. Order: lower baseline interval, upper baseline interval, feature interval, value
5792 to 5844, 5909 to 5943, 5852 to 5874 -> 0.6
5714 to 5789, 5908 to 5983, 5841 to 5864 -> 0.3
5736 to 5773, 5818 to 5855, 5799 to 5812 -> -1.2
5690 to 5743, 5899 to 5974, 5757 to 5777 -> -0.5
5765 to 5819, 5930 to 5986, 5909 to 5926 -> 0.3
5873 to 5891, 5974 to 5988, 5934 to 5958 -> -1.1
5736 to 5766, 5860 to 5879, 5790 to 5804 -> 0.3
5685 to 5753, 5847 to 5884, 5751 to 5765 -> -0.3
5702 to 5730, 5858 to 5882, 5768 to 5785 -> 0.4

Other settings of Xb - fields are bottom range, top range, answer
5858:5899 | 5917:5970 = 1.12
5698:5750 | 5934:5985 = 1.12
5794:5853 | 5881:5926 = 0.88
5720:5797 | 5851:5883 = 1.07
